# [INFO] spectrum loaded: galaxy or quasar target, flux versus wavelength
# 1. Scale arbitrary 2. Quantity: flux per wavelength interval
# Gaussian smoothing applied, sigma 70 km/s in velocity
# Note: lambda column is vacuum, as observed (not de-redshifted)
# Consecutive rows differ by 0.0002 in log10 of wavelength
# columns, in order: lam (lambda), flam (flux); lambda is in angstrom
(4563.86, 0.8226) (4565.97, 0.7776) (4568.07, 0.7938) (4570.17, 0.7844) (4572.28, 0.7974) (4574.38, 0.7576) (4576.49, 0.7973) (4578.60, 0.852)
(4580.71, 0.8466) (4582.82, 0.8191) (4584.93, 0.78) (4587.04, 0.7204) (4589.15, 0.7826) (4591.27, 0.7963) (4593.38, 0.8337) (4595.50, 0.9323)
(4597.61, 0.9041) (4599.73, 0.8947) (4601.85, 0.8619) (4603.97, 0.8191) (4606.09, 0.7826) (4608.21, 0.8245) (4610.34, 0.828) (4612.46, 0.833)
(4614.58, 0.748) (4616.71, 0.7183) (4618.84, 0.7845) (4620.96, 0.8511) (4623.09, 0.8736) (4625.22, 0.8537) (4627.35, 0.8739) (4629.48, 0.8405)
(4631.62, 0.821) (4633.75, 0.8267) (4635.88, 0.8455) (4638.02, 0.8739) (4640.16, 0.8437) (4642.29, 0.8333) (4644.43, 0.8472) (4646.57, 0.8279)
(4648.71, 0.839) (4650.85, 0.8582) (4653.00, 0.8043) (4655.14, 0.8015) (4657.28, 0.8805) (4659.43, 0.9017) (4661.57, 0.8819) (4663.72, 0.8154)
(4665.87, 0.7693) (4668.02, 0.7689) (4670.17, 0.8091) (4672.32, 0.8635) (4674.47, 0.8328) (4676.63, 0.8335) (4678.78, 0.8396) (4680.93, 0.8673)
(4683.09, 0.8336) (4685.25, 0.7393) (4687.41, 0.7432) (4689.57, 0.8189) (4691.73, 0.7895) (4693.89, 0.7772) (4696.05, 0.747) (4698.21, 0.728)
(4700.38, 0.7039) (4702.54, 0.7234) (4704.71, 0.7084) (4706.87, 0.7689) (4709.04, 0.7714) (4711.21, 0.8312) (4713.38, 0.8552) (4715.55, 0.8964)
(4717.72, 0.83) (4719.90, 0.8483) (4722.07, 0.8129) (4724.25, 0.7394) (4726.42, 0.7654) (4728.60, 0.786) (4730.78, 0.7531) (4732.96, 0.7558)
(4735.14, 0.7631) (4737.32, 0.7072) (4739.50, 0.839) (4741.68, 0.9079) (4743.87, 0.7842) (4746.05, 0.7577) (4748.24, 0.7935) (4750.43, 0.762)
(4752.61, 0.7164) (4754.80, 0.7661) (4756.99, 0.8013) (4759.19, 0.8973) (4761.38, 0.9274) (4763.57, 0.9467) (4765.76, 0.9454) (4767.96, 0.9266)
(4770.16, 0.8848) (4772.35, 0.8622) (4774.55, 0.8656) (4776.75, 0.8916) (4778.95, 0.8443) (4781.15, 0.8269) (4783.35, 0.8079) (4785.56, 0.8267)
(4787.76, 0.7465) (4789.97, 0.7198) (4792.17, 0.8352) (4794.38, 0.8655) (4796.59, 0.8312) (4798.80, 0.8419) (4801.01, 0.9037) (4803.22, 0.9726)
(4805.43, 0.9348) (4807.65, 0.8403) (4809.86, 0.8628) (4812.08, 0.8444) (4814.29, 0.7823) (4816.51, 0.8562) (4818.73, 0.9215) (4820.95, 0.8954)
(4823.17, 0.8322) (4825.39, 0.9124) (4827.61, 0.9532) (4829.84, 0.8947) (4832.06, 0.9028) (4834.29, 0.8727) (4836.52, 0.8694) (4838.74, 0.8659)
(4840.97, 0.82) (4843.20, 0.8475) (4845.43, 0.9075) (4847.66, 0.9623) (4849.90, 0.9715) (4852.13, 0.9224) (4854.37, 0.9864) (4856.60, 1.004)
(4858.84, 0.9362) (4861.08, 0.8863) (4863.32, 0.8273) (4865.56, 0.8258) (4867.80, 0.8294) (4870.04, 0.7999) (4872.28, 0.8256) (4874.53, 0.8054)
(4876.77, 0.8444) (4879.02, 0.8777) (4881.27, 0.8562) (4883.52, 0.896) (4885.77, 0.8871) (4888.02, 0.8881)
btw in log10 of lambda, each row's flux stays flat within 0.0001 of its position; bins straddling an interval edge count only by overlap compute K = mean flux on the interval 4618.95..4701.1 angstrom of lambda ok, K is 0.823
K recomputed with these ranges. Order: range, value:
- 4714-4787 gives 0.825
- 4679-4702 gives 0.776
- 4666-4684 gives 0.828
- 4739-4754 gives 0.792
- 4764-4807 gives 0.861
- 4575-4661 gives 0.831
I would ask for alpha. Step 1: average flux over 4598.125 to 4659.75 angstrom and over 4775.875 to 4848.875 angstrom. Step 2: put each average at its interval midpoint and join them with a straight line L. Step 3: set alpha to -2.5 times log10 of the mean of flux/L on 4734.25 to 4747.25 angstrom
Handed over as 0.08 mag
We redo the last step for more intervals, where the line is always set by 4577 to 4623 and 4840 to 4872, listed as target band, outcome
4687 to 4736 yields 0.097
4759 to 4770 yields -0.073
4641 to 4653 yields -0.005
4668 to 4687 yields 0.028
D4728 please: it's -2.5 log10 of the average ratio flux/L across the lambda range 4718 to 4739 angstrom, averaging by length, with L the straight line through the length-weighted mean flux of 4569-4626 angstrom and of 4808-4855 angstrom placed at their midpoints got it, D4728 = 0.11 mag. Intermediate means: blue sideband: 0.818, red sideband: 0.888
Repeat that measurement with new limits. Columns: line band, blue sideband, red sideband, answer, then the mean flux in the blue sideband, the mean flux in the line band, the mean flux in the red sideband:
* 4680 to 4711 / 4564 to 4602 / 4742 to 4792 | 0.08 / 0.818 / 0.767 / 0.833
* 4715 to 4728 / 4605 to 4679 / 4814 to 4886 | 0.05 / 0.829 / 0.811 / 0.882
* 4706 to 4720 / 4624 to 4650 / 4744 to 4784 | 0.02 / 0.844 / 0.828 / 0.845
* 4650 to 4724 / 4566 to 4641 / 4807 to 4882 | 0.05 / 0.822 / 0.806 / 0.878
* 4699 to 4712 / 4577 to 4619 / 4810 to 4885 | 0.13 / 0.818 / 0.749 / 0.88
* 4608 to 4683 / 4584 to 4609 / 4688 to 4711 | -0.05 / 0.828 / 0.832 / 0.757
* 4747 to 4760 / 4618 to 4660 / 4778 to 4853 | 0.10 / 0.844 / 0.786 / 0.867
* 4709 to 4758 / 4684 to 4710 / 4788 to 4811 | -0.01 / 0.752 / 0.794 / 0.856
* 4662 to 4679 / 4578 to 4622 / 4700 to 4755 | -0.02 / 0.819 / 0.818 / 0.784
